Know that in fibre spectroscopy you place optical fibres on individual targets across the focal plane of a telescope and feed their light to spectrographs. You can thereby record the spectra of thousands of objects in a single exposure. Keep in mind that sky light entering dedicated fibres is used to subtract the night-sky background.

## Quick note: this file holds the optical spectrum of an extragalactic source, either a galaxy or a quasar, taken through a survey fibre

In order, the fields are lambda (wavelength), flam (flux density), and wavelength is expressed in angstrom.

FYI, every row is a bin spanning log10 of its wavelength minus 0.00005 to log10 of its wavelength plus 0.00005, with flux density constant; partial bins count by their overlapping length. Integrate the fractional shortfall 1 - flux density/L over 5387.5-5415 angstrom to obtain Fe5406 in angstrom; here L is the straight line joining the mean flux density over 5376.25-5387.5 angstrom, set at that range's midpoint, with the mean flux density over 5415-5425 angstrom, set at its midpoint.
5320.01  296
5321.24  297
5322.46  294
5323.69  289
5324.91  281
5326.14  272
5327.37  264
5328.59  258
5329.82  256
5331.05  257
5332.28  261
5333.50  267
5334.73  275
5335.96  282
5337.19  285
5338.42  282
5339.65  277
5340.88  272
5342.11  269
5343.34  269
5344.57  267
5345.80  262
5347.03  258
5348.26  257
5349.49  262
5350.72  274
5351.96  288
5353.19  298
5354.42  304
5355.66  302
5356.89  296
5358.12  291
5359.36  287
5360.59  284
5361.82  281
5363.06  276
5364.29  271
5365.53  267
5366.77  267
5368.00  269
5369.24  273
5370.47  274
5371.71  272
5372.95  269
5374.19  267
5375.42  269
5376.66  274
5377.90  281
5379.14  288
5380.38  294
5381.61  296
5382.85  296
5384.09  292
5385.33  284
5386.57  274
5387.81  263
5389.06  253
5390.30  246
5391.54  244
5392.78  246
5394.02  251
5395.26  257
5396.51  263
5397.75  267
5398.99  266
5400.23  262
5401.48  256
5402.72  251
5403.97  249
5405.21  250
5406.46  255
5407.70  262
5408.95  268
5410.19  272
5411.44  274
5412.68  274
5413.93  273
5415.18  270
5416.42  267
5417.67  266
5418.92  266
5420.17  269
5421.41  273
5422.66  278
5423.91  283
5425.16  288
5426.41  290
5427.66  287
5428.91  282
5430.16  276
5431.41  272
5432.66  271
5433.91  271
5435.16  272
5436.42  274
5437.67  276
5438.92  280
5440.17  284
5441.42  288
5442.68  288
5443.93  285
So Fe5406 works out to 2.0 angstrom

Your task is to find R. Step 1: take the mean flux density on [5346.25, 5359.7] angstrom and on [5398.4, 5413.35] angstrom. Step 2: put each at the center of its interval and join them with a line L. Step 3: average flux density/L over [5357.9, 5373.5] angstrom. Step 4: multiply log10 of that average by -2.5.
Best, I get 0.01 mag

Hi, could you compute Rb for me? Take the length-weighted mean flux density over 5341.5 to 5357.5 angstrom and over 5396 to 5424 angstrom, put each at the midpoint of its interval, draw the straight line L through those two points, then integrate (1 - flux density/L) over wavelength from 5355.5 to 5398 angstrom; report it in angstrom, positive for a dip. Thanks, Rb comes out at -0.2 angstrom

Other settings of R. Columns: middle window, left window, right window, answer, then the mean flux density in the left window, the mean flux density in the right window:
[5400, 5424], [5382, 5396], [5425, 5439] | 0.025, 265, 278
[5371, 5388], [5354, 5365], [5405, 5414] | -0.005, 287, 266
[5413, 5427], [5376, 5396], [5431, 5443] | 0.002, 271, 277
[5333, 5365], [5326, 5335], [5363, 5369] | -0.047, 263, 270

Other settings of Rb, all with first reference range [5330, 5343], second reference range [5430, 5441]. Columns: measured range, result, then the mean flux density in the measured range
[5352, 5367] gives -0.7 angstrom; 286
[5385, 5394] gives 0.5 angstrom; 257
